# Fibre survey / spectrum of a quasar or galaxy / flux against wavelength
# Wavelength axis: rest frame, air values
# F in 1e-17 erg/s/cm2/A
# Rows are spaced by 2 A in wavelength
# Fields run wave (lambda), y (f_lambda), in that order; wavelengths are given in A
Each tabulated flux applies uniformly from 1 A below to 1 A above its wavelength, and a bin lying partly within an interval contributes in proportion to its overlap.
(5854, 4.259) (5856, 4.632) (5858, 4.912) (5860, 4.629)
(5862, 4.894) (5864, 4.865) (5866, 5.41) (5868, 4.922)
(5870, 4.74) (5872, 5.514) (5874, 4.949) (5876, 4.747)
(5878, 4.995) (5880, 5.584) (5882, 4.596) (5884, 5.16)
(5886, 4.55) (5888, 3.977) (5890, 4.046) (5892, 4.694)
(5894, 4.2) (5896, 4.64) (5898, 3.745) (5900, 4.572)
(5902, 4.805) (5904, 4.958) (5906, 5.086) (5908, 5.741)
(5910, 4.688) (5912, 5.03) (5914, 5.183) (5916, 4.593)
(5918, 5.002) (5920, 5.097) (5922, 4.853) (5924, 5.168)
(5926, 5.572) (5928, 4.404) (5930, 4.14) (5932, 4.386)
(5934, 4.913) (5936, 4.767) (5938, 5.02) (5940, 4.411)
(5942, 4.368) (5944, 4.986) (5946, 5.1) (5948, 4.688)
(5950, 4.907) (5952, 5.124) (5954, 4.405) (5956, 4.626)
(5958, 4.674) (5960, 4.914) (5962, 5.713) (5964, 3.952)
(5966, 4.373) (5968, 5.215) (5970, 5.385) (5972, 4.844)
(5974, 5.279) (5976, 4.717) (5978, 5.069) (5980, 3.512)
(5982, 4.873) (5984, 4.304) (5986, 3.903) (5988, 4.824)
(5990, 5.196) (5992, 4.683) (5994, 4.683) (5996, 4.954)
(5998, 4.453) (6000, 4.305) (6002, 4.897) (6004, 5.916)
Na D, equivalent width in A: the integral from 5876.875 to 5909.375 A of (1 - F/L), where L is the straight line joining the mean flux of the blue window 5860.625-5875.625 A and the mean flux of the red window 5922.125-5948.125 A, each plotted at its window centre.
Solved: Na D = 1.4 A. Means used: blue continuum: 5.02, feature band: 4.71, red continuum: 4.77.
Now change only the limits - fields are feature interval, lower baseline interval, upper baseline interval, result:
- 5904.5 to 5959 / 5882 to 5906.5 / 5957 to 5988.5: -2.7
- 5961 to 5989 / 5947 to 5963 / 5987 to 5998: 0.8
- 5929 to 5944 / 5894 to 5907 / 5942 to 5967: 0.4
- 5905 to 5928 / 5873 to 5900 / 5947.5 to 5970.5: -1.8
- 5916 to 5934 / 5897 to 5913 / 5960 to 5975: 0.2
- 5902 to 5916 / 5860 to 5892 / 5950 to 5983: -0.7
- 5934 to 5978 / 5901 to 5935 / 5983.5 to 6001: -0.8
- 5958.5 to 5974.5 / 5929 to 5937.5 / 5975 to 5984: -1.4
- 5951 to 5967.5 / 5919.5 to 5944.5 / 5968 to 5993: 0.0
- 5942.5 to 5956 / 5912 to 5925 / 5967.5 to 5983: 0.2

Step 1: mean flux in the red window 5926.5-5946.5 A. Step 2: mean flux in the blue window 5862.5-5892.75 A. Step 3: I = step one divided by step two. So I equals 0.96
